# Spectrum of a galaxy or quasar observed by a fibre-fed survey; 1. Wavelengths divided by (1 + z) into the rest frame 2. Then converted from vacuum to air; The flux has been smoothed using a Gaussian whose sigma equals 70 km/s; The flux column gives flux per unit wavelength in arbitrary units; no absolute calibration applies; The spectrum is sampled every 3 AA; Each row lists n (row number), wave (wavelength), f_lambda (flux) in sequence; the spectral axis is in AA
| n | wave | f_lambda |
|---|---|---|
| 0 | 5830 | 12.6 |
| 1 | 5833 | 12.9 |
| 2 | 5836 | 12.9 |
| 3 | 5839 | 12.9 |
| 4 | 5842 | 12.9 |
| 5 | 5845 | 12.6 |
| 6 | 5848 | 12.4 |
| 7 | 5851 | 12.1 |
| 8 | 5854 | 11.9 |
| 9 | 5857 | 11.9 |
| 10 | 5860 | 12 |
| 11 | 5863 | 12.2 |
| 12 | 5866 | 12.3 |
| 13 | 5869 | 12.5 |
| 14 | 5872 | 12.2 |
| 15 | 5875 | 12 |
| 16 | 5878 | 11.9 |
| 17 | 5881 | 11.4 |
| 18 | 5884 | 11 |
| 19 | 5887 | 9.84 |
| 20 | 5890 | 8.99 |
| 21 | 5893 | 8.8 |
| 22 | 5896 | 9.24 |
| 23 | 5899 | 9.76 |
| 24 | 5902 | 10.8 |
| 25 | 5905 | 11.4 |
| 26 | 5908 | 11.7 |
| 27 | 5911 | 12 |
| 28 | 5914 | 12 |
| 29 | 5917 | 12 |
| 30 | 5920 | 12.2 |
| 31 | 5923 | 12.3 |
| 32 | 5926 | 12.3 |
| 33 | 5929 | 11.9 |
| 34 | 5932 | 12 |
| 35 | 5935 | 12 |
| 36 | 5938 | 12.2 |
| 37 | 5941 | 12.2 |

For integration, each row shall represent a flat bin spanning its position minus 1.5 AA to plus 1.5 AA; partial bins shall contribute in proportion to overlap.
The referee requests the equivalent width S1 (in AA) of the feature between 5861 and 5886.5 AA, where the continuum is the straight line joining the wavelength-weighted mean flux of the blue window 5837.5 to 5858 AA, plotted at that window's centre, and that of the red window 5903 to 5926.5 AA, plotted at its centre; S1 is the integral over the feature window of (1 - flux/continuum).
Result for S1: 0.77 AA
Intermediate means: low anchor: 12.4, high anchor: 11.9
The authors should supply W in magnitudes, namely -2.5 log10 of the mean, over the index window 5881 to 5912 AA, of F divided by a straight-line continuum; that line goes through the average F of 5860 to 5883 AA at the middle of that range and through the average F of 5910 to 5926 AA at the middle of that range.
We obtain 0.17 mag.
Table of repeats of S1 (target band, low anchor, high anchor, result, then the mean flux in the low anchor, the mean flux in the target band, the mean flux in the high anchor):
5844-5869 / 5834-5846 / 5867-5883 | 0.49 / 12.8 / 12.2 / 12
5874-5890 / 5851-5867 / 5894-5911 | 0.47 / 12.1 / 11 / 10.7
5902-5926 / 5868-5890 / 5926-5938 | -0.18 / 11.4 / 11.9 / 12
